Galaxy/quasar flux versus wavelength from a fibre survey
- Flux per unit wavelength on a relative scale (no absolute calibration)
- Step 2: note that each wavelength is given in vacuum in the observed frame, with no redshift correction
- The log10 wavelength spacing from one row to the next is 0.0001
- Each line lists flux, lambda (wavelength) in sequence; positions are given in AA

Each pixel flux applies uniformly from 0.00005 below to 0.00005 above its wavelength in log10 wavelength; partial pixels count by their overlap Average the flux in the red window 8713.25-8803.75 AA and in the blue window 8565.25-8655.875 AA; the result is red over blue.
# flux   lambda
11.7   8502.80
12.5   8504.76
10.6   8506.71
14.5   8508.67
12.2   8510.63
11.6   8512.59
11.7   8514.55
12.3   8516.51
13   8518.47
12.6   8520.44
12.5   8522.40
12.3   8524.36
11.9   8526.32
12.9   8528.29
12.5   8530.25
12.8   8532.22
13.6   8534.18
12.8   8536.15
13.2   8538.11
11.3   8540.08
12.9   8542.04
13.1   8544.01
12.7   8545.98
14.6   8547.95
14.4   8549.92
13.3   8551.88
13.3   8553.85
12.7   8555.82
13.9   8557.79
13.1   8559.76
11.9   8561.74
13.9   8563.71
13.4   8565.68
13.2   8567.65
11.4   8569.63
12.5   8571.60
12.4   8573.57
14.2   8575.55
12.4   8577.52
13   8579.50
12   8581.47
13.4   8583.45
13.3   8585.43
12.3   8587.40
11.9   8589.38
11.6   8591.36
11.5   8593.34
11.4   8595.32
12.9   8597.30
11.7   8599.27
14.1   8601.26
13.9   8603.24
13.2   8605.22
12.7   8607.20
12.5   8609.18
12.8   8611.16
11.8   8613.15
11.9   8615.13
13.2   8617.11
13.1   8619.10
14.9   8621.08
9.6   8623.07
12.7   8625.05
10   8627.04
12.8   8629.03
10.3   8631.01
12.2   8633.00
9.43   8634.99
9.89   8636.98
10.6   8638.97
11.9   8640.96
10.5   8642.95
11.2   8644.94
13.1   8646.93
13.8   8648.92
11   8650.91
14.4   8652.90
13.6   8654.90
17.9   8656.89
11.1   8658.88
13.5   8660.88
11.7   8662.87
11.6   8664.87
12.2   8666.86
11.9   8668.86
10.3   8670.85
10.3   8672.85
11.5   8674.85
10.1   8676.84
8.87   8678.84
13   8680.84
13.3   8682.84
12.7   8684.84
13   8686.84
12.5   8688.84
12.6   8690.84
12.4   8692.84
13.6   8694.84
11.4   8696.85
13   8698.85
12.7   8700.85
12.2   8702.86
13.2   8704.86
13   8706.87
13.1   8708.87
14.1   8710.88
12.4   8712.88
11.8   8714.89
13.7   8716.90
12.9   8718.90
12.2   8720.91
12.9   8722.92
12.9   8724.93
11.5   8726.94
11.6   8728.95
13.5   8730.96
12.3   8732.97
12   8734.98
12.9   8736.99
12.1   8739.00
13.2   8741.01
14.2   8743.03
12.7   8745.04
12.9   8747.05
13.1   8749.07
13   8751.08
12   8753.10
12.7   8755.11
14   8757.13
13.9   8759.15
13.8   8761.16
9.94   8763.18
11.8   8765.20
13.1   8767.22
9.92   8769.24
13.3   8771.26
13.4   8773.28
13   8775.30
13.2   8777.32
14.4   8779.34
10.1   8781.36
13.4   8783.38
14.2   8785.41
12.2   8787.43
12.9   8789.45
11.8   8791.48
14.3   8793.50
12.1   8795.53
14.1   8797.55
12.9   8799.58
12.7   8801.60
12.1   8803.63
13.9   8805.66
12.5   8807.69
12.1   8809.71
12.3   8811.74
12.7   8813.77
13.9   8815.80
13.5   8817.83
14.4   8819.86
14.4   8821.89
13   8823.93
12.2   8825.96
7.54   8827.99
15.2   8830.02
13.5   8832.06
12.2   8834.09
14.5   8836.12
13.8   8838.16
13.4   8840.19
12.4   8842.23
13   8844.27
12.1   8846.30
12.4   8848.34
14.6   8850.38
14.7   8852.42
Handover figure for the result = 1.04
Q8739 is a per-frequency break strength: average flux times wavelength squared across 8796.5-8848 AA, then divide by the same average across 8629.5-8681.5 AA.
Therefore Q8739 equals 1.1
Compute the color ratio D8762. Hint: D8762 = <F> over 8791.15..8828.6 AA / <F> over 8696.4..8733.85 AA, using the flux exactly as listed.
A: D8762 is 1.0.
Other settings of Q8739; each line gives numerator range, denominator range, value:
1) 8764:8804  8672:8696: 1.09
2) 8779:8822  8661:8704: 1.11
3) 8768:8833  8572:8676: 1.09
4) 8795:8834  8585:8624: 1.08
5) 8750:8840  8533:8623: 1.05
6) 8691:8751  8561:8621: 1.03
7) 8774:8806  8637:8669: 1.07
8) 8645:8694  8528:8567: 0.97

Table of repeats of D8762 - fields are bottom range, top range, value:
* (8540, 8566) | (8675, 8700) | 0.92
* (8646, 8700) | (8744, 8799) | 1.03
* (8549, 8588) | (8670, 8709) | 0.93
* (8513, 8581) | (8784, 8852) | 1.01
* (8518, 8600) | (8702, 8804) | 1.00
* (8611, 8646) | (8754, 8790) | 1.10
